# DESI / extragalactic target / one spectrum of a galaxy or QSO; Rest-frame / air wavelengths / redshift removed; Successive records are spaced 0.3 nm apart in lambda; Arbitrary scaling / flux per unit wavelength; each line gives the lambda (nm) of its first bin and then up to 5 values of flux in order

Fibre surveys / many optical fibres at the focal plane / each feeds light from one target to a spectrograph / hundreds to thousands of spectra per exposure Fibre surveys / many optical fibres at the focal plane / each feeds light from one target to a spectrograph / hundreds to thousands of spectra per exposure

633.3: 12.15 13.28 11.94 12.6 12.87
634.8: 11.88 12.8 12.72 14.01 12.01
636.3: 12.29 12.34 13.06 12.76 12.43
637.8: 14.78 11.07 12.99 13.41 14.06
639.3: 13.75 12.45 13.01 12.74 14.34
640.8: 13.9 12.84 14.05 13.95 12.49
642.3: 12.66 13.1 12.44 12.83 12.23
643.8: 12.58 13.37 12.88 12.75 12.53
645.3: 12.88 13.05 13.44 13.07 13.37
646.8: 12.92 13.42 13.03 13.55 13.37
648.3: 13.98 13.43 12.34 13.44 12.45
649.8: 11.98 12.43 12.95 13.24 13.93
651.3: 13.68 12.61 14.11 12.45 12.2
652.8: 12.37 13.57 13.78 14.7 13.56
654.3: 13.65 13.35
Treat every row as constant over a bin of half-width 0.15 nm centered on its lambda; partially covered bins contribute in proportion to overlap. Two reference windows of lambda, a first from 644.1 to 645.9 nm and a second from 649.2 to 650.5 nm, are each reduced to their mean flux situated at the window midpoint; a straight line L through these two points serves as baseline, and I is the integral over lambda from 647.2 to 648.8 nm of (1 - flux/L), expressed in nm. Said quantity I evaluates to -0.09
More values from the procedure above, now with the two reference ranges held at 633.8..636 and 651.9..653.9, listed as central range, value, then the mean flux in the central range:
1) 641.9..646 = 0.05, 12.8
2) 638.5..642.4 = -0.16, 13.4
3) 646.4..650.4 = 0.02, 13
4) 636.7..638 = -0.04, 13.1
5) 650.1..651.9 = -0.01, 13.3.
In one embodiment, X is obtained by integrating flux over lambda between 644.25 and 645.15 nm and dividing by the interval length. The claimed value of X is 12.7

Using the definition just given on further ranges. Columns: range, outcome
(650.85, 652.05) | 13.6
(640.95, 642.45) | 13.2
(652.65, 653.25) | 13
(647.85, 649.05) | 13.3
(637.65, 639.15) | 13.3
